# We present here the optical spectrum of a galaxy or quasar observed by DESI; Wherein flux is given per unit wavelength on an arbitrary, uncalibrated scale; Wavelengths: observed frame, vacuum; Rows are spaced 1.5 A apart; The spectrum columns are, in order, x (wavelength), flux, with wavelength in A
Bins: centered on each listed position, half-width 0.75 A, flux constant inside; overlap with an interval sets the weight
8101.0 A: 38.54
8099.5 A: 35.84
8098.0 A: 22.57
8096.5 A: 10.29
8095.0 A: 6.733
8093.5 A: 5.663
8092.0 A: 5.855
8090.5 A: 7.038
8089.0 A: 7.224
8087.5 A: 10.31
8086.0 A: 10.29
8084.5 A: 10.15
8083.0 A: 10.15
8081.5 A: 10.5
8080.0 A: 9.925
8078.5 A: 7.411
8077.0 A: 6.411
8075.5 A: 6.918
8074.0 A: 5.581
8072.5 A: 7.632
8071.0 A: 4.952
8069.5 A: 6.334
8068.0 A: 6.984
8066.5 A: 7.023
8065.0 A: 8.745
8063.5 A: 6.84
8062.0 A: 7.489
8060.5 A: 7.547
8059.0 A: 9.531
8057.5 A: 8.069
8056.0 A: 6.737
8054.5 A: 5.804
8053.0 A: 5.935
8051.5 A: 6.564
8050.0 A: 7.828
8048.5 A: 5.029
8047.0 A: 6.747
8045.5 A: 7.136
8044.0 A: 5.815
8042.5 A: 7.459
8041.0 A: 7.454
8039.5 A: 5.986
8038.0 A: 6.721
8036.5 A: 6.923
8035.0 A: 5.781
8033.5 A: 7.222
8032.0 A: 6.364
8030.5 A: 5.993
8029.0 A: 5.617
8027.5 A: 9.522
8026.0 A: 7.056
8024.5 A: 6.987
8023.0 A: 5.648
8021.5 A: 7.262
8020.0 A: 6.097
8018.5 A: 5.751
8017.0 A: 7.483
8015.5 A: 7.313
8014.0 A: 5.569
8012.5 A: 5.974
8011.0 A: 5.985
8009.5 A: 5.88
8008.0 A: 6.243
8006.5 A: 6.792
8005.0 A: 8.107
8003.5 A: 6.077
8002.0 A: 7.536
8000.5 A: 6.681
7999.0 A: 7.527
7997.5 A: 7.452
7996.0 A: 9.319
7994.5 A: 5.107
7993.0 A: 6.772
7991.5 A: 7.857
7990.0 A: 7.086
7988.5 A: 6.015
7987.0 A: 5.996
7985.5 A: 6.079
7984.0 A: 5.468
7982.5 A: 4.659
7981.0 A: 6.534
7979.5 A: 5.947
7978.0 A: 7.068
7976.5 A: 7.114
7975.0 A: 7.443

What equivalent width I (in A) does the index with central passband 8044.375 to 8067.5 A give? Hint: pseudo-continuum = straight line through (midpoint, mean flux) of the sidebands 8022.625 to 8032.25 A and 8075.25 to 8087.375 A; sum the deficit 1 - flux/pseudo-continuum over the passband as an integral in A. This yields 2.7 A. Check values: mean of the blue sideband 6.8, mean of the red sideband 9.12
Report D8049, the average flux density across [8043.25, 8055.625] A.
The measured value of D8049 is 6.37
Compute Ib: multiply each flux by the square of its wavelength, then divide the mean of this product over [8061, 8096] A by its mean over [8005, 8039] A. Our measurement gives 1.18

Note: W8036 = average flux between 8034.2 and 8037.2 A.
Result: 6.36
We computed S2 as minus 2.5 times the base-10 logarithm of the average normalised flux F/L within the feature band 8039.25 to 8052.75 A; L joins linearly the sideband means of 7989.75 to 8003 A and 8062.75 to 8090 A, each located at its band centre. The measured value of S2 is 0.154 mag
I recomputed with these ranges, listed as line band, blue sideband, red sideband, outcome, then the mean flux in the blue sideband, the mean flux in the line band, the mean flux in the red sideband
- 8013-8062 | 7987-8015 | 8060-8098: 3.9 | 6.76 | 6.79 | 8.05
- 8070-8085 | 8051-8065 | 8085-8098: 0.6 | 7.26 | 7.9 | 8.81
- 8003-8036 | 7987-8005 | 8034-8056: 1.0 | 7.04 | 6.58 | 6.53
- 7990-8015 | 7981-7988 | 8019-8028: -2.3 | 5.67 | 6.82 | 6.99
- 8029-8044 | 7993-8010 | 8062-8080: 0.9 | 6.98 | 6.56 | 6.96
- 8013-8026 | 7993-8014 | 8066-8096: 0.8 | 6.78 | 6.53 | 7.68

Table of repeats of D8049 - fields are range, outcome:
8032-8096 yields 7.3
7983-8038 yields 6.67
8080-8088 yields 10.2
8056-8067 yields 7.83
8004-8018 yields 6.57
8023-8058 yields 6.7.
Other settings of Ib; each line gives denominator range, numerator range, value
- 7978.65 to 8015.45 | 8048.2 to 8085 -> 1.16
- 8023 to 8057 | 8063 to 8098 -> 1.23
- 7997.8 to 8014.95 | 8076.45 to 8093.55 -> 1.32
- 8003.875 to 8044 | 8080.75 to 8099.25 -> 1.60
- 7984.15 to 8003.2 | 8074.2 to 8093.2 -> 1.24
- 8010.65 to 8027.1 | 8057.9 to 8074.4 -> 1.11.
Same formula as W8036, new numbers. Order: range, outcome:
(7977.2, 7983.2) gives 6.07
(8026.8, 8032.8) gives 6.85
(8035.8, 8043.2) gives 6.9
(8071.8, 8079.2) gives 6.78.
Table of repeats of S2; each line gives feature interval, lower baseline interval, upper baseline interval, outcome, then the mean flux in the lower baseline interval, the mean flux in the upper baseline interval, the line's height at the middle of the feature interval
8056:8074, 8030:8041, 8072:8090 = 0.07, 6.51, 8.53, 7.82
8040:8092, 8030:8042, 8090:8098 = 0.02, 6.59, 8.57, 7.61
